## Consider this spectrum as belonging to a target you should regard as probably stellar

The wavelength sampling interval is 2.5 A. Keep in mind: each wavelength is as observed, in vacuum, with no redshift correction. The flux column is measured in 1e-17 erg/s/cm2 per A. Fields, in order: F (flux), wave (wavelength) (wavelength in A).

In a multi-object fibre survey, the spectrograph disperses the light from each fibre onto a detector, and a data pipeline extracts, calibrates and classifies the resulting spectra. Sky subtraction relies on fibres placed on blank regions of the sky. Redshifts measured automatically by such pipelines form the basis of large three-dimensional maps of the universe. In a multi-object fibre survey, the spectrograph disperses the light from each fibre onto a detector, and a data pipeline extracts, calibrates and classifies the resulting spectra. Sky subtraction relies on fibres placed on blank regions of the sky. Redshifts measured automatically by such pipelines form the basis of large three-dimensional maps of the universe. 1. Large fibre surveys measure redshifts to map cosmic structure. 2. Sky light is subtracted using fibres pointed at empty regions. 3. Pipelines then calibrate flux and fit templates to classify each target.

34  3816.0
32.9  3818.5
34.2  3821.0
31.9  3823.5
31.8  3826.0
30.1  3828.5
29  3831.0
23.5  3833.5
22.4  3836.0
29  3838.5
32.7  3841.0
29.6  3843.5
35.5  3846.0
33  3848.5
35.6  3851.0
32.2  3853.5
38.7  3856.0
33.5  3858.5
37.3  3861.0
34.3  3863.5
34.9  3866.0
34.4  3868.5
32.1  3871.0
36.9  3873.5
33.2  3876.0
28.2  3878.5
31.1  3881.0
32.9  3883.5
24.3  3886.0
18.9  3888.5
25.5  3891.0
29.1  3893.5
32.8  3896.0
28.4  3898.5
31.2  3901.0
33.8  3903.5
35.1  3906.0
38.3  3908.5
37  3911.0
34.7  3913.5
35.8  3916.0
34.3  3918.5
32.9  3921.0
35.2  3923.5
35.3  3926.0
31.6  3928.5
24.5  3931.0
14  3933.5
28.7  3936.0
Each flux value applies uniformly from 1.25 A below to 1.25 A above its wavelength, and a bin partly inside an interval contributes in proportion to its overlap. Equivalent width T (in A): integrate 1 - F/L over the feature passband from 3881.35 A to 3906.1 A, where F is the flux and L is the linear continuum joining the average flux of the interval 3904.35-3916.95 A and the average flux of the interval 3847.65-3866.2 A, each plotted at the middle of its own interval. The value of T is 4.7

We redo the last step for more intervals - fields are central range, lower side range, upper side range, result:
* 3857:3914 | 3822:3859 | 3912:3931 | 0.8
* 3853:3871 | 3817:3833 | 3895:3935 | -1.9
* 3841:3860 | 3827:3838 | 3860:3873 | -1.9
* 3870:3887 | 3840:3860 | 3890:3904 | 0.1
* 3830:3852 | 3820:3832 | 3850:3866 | 2.2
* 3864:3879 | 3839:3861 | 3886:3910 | -0.6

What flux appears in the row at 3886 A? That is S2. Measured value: 24.3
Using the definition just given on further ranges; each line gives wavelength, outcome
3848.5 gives 33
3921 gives 32.9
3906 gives 35.1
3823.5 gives 31.9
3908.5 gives 38.3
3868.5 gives 34.4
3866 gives 34.9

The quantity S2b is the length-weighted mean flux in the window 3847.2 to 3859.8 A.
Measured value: 34.6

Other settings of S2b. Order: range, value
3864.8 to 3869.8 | 34.6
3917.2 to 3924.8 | 34.2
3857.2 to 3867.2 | 35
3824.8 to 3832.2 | 30.3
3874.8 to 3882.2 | 30.8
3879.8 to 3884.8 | 31.9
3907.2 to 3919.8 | 36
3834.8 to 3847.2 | 29.8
